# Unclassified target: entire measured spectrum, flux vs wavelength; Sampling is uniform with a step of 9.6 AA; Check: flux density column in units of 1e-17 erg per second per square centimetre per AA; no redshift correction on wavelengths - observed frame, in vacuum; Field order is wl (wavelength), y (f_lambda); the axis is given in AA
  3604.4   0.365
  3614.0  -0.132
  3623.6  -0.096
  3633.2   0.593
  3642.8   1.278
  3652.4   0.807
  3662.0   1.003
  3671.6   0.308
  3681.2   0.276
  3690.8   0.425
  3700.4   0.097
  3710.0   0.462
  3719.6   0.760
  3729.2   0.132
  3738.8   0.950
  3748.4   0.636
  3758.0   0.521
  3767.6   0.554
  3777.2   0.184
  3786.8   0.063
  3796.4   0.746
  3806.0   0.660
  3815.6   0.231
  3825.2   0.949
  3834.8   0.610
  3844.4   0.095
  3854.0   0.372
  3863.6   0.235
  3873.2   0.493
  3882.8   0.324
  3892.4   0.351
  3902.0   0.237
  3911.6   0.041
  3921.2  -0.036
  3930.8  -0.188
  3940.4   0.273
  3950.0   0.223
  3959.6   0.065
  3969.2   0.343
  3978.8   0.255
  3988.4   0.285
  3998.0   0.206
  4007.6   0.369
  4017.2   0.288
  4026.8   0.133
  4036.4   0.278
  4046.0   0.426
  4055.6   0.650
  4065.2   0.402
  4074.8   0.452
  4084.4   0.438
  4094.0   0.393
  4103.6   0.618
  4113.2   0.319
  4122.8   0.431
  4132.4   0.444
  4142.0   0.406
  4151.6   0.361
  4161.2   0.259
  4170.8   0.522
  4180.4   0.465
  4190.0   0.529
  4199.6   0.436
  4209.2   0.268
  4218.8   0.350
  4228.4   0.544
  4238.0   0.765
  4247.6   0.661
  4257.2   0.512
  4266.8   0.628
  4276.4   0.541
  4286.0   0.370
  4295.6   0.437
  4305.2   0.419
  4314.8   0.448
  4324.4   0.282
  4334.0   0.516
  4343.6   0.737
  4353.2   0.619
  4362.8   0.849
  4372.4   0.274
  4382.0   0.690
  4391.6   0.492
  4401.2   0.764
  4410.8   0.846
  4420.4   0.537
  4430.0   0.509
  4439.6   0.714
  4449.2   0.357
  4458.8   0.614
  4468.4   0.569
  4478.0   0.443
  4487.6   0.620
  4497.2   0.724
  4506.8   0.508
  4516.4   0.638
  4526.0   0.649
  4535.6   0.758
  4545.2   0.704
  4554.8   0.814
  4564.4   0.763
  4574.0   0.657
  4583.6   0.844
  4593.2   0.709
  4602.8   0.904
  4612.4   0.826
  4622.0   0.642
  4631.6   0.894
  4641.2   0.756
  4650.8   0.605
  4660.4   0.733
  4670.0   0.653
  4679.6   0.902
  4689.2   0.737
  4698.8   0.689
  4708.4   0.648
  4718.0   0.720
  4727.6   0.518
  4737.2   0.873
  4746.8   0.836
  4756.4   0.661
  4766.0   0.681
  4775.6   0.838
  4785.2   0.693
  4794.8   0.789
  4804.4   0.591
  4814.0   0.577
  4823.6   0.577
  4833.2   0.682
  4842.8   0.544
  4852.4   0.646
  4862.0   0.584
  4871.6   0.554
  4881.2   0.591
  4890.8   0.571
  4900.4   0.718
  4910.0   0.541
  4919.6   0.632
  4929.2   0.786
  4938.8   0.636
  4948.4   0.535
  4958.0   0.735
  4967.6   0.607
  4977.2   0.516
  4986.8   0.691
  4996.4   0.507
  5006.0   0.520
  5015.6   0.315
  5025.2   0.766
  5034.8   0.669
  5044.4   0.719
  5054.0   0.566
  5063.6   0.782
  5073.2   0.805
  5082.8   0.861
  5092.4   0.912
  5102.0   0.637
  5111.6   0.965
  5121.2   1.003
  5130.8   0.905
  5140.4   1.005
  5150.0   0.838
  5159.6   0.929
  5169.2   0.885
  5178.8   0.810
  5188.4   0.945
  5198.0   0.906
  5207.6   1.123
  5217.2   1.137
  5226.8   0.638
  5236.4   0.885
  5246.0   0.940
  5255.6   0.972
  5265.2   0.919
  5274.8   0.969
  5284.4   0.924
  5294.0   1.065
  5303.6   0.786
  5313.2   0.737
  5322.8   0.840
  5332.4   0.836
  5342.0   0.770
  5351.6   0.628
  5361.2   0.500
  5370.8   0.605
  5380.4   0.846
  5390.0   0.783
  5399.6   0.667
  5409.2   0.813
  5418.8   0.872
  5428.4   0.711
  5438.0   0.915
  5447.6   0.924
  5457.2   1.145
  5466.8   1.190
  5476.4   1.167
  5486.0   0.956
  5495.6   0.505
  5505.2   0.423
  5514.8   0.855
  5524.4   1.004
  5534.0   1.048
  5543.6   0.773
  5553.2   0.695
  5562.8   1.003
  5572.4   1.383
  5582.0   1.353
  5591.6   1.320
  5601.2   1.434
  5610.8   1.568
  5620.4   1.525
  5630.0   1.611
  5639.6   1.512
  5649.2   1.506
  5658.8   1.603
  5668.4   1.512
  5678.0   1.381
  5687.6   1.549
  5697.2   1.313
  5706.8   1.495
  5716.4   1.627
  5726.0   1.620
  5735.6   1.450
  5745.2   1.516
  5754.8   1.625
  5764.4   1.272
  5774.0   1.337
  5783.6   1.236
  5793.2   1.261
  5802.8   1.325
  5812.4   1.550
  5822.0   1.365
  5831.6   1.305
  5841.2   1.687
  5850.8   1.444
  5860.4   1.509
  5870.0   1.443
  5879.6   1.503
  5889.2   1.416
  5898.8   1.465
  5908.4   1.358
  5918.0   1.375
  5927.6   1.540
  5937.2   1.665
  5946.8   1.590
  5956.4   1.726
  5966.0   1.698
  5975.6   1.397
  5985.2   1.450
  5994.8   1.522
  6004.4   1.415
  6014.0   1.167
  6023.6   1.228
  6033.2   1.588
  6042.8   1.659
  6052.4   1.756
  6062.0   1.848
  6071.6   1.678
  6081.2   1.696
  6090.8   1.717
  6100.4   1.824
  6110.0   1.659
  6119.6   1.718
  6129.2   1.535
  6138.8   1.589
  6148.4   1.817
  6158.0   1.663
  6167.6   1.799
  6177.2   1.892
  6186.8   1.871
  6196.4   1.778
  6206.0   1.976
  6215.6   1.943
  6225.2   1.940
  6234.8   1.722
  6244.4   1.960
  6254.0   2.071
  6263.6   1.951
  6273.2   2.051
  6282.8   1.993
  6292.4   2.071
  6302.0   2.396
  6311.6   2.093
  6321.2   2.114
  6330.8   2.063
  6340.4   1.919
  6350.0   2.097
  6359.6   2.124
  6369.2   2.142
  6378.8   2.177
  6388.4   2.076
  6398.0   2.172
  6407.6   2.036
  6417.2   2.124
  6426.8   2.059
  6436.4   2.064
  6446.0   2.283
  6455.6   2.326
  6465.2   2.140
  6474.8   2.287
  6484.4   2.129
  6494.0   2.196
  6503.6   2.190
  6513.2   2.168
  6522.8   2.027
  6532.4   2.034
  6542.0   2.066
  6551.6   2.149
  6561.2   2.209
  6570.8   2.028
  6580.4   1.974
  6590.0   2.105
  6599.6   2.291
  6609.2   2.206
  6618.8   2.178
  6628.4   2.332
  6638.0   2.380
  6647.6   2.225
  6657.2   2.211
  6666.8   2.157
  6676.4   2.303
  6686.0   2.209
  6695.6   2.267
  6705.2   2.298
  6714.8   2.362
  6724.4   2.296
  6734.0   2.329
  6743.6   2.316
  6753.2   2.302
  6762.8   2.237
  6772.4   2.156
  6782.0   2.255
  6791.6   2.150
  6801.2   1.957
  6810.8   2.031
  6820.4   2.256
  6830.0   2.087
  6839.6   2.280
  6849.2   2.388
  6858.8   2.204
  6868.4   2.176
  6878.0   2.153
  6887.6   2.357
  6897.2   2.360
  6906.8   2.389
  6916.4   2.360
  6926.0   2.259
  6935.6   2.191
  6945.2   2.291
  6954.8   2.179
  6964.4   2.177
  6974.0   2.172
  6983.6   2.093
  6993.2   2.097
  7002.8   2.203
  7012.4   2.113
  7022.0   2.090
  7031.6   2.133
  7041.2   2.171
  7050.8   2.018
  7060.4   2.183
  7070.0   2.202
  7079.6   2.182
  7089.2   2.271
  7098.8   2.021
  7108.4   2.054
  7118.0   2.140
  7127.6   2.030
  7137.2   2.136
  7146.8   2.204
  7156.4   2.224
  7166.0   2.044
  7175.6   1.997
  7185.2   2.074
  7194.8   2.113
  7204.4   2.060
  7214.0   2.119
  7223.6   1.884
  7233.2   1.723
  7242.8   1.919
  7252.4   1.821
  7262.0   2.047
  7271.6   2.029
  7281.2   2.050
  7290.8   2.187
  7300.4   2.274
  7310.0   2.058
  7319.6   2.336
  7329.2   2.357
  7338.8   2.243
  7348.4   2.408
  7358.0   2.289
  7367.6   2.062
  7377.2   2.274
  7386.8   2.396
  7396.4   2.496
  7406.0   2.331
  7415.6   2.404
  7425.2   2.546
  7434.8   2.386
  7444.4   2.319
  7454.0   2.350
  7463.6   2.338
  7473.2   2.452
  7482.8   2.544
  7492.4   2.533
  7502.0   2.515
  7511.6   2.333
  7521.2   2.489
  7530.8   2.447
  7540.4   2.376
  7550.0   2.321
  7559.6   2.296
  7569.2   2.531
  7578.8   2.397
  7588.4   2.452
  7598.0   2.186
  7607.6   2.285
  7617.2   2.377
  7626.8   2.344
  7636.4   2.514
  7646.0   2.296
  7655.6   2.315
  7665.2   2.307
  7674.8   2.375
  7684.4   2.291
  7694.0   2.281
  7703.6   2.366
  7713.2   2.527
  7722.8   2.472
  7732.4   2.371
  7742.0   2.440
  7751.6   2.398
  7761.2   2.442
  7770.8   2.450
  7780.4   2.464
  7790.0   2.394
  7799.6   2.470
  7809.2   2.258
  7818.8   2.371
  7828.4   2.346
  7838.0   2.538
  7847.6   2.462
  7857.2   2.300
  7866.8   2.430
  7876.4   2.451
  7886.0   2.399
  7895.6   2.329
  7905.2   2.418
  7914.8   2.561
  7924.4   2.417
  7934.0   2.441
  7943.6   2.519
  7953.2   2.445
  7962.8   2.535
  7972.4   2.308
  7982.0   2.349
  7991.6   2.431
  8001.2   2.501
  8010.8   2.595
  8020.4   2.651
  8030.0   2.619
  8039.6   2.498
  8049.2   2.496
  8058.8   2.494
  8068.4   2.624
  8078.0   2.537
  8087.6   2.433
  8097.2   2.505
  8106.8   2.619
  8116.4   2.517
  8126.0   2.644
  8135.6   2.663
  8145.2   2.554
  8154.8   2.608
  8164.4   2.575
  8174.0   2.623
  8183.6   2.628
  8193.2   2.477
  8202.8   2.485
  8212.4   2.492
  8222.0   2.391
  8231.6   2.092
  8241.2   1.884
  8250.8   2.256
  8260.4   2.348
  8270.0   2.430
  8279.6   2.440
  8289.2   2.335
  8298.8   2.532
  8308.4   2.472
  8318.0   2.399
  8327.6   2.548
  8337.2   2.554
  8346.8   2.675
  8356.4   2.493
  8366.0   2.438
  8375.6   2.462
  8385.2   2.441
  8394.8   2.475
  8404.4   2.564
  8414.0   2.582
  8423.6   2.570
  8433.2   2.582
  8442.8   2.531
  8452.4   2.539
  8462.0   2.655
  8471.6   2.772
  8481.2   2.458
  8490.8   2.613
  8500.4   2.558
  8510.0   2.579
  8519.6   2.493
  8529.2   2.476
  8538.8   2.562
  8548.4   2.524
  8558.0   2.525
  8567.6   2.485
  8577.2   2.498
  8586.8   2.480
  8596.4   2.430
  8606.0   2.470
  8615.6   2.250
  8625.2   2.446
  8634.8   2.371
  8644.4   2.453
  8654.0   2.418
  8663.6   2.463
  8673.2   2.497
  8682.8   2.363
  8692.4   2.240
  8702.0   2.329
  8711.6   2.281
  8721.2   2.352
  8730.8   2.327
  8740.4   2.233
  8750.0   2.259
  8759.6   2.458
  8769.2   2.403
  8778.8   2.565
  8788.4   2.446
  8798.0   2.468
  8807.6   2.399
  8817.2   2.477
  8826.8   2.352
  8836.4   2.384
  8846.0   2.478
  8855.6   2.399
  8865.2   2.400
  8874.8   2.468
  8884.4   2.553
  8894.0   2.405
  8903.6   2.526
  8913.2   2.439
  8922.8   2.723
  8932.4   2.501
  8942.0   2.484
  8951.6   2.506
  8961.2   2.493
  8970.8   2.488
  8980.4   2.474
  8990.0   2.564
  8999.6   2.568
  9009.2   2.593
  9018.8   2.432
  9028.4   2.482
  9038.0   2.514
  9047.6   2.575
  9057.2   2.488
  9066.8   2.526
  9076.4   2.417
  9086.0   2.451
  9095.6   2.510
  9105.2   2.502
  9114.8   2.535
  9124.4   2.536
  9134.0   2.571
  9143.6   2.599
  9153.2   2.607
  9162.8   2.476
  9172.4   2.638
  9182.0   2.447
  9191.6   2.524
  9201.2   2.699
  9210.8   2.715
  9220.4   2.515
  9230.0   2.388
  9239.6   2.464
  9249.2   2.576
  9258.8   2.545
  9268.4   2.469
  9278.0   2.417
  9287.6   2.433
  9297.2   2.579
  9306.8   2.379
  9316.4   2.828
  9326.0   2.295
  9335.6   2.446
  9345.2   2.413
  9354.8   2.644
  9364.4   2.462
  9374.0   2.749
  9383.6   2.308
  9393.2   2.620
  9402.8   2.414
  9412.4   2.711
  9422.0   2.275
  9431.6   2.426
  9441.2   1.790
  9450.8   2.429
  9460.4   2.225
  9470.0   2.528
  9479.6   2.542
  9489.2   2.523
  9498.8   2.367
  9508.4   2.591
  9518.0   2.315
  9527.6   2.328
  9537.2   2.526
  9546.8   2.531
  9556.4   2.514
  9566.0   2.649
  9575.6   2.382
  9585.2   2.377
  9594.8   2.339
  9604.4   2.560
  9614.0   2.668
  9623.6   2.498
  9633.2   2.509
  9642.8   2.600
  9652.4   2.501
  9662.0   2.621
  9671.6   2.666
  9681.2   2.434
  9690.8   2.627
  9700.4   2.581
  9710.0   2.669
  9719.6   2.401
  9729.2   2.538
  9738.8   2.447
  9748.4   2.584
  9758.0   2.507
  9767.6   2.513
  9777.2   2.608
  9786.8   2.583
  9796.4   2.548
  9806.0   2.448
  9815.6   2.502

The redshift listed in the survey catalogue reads 0.398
